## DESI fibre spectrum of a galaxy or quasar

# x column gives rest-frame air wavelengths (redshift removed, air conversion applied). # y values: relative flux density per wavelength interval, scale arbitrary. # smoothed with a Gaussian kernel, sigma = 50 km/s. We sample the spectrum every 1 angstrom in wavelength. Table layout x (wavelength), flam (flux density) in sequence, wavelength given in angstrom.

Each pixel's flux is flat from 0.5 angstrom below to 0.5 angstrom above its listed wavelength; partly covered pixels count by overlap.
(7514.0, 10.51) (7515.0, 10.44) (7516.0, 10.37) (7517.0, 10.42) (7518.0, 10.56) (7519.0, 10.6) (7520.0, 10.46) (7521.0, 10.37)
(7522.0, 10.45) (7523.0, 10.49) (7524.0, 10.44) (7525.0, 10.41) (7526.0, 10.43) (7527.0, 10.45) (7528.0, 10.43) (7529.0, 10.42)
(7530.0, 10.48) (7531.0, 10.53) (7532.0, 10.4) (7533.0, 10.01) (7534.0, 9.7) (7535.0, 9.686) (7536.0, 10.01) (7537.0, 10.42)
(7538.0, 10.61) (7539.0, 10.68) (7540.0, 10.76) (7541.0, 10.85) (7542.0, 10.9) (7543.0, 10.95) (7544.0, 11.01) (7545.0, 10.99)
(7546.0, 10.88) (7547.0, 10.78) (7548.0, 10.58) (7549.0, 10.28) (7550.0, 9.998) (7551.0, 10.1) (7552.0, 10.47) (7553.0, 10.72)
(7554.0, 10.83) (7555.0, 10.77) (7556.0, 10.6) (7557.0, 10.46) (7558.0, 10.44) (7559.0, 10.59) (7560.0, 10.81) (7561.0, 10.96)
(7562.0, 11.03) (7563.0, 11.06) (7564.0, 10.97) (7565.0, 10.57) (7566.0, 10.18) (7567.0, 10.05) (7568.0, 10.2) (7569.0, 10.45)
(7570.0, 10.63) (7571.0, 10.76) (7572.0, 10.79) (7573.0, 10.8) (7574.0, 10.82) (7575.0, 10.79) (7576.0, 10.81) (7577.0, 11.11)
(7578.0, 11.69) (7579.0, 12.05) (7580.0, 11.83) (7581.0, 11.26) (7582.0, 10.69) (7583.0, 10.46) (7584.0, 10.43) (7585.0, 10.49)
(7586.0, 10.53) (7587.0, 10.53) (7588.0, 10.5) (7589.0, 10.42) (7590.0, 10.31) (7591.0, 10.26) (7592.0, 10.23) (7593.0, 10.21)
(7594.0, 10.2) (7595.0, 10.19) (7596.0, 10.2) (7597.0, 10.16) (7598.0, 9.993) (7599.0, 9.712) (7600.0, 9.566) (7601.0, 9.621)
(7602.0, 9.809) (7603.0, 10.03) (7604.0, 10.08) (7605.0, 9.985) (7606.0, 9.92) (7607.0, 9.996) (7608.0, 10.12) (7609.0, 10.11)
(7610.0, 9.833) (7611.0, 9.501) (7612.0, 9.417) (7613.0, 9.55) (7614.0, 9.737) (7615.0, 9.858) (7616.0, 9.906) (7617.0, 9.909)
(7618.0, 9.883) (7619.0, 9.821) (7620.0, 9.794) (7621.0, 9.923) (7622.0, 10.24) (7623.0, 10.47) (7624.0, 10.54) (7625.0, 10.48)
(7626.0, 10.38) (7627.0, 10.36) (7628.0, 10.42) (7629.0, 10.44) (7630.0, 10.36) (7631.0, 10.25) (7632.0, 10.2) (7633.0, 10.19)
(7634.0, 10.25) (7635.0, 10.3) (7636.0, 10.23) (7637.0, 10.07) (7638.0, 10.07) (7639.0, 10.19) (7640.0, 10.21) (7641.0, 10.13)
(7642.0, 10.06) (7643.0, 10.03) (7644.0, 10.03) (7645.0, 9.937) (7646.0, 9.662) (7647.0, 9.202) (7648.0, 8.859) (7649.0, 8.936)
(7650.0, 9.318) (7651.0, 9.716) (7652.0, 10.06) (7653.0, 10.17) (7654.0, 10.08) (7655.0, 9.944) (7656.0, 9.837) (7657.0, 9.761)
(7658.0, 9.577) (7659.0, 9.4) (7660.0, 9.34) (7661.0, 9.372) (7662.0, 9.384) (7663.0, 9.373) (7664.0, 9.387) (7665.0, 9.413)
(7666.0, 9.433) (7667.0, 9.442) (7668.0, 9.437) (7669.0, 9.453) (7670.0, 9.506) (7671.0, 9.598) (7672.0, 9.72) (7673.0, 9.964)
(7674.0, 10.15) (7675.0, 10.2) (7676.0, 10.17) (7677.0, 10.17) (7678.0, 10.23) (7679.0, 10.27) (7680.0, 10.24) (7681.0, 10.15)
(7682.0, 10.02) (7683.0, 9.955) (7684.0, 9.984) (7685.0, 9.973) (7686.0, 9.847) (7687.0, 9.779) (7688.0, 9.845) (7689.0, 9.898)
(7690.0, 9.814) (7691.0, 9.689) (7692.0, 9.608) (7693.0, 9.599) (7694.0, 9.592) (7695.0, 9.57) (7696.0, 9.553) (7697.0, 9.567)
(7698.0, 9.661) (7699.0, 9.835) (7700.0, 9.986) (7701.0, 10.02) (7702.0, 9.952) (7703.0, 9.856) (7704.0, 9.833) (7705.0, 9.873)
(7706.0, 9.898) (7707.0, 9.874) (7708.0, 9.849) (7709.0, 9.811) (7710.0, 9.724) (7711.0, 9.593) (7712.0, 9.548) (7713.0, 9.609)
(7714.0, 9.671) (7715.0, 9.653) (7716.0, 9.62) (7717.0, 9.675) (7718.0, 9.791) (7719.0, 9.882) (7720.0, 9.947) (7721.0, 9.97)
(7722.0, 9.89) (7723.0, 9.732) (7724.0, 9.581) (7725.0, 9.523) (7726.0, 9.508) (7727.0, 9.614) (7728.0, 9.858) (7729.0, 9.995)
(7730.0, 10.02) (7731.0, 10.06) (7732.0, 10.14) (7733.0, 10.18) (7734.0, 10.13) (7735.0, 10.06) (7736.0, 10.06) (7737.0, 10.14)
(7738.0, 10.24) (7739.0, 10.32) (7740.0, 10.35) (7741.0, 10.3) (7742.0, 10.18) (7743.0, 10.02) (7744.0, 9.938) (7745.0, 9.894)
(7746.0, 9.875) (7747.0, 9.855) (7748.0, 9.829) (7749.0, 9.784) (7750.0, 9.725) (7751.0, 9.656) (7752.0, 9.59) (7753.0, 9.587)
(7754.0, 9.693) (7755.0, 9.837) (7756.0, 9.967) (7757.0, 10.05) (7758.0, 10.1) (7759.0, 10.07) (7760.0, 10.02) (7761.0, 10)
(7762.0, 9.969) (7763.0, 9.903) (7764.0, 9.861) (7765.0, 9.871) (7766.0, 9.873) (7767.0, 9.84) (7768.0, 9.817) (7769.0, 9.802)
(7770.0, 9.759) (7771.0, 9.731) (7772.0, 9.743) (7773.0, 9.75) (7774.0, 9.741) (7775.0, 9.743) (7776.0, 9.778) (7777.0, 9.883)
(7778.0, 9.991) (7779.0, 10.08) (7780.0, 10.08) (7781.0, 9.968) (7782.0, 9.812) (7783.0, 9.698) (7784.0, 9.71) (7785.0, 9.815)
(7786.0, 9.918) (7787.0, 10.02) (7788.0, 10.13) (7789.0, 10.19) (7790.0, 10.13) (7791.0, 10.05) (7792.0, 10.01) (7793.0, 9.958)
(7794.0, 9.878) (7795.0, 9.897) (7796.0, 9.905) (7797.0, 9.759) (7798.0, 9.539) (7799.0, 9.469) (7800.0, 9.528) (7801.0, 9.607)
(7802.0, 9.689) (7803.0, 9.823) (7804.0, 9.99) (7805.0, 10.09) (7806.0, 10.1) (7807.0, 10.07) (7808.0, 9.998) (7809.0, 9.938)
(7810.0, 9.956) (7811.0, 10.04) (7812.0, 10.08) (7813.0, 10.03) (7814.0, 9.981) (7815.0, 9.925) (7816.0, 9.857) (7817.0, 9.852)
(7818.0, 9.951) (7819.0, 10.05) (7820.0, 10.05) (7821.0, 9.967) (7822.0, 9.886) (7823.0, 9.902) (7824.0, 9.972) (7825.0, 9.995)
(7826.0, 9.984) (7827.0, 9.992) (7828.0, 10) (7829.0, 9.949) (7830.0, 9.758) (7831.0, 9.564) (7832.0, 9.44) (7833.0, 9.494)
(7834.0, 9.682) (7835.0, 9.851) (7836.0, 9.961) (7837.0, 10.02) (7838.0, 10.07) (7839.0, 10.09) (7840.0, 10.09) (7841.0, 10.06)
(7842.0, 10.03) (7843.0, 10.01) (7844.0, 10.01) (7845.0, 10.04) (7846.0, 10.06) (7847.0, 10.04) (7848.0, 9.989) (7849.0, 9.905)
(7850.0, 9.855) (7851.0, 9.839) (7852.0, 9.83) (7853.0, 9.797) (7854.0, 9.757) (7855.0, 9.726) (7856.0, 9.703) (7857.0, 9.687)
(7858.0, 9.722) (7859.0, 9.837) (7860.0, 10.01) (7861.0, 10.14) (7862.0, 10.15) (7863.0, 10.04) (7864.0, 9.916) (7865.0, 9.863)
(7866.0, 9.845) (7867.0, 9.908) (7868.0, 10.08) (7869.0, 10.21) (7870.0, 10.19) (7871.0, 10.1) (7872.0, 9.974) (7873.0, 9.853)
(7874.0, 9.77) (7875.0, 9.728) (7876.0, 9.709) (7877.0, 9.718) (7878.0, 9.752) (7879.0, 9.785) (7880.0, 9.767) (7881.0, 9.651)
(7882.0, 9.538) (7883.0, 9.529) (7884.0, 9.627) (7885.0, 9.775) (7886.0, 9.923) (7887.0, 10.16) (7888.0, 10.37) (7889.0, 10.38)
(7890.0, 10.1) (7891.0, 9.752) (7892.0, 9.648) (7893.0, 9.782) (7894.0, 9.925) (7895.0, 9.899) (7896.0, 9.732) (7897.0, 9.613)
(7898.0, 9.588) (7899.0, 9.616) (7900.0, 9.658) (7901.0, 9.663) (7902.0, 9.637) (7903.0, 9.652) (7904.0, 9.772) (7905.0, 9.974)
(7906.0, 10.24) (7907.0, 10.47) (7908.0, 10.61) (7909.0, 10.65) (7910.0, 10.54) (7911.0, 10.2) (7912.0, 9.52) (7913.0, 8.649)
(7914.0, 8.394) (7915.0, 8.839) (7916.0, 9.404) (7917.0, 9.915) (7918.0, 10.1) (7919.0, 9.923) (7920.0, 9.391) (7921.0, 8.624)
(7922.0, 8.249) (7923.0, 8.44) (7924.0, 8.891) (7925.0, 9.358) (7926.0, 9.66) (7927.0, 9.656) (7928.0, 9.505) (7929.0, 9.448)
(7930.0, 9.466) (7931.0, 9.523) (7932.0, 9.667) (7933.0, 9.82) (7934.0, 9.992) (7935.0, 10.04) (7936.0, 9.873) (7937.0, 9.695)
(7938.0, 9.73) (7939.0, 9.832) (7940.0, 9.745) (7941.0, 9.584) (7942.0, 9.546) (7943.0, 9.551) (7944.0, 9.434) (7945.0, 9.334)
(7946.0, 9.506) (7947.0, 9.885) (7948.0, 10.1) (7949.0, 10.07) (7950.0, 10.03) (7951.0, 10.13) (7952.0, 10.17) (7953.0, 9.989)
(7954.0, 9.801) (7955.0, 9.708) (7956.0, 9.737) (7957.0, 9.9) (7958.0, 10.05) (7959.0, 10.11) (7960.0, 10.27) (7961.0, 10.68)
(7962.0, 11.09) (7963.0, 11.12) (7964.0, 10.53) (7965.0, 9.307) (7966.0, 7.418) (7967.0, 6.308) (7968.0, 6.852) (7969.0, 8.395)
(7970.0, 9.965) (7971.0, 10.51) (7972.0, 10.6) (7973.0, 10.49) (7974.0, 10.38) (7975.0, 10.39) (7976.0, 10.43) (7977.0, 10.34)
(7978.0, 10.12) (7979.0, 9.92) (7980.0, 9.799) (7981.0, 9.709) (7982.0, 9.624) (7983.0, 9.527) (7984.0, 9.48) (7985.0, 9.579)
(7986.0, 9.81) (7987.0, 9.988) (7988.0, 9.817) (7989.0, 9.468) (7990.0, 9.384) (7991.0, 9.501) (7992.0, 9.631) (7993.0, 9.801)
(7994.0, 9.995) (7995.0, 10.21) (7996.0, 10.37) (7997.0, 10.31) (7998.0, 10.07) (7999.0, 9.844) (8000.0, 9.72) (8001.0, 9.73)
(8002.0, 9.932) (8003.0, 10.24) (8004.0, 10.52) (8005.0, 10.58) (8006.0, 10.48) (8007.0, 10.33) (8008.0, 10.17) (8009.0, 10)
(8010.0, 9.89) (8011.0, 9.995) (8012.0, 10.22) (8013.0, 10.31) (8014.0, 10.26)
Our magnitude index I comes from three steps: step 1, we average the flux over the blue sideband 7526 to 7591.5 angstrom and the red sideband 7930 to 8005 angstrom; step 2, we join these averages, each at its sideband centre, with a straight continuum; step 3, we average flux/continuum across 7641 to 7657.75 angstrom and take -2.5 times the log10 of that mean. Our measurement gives 0.08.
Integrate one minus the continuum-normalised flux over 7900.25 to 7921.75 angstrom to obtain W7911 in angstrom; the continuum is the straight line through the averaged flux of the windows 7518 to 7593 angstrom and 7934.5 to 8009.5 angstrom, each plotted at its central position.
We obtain 0.54 angstrom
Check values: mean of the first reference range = 10.6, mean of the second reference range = 9.84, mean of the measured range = 9.7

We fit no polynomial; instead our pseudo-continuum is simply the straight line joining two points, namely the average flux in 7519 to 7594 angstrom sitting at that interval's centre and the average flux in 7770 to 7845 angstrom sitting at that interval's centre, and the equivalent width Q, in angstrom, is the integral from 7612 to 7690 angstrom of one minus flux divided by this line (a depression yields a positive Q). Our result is 3.3 angstrom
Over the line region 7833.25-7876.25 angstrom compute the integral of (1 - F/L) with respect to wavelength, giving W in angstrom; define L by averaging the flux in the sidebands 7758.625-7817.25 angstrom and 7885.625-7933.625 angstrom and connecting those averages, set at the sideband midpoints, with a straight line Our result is -0.7 angstrom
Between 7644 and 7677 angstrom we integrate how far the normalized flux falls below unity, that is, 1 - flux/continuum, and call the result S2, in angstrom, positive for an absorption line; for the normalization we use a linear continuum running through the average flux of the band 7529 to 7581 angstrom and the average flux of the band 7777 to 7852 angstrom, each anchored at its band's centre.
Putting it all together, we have 2.32 angstrom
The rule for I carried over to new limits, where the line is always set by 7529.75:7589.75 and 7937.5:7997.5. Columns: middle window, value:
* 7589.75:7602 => 0.06 mag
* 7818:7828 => 0.01 mag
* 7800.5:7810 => 0.02 mag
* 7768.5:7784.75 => 0.04 mag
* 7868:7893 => 0.01 mag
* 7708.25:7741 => 0.05 mag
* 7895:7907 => 0.02 mag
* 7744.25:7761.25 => 0.04 mag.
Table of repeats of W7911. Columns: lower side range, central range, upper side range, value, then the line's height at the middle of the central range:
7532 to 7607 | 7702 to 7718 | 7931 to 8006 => 0.81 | 10.3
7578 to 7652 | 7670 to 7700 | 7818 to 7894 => 0.54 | 10.1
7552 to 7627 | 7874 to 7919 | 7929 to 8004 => 0.49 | 9.9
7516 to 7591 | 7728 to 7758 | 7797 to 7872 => 0.47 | 10.1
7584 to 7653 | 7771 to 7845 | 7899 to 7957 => -0.72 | 9.81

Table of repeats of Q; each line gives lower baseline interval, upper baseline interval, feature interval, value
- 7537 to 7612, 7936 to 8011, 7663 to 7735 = 3.4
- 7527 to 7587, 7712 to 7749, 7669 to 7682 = 0.2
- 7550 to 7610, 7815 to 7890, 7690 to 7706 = 0.8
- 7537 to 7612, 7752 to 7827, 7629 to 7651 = 0.8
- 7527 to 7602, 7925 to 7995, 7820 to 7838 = 0.3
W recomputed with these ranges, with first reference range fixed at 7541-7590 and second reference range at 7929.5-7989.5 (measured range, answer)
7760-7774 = 0.5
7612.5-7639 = 1.1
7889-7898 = 0.1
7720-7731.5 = 0.6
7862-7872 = 0.0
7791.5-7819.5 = 0.7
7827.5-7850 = 0.3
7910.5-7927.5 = 1.1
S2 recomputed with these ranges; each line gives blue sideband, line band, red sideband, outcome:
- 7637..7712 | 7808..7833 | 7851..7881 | -0.15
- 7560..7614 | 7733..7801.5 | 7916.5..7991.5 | 0.99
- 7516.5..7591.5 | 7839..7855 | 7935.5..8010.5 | 0.19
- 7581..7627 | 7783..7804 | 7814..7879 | 0.21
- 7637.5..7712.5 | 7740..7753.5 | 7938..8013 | -0.12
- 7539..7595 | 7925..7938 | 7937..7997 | 0.23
